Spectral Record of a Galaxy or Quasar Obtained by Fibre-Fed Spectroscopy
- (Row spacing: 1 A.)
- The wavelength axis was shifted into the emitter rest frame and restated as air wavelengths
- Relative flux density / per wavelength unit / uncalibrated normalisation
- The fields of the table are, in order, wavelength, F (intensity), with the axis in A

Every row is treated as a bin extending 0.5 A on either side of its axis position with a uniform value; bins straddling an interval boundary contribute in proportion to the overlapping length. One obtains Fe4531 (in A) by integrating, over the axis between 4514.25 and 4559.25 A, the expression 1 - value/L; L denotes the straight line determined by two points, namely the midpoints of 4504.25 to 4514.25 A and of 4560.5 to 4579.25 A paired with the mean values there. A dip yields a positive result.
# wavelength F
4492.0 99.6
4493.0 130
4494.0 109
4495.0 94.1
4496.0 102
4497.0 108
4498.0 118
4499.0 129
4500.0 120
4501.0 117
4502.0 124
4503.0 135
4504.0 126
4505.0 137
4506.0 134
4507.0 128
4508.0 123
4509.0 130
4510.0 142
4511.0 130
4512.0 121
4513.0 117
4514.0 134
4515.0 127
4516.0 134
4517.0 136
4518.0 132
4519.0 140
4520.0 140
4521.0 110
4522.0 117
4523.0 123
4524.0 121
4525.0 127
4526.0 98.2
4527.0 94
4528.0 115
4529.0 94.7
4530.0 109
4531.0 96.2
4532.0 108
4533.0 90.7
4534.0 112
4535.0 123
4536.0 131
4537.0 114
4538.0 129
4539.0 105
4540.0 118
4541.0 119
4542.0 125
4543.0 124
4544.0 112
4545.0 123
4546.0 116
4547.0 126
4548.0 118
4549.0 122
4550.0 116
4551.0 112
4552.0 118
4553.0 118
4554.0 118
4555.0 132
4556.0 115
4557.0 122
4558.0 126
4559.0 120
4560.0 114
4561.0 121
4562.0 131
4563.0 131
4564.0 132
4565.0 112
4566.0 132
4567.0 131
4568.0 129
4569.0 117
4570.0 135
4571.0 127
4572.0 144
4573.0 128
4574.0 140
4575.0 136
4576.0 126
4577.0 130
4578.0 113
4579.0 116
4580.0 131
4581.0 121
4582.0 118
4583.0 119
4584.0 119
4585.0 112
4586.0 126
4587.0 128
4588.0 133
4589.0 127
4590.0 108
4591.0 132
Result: 3.6 A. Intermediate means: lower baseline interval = 129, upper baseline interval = 128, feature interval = 118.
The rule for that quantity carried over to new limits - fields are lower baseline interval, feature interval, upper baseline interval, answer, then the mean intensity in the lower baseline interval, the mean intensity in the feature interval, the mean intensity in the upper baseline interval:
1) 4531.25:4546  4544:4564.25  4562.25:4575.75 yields 0.4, 116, 121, 130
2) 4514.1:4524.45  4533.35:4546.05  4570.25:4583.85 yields 0.9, 128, 119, 127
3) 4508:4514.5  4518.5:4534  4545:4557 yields 1.6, 129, 112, 119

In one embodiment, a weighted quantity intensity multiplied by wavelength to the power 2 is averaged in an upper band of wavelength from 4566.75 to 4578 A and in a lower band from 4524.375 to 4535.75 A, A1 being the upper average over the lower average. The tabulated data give 1.24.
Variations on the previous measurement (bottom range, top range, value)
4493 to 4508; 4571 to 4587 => 1.08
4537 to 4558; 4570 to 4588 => 1.07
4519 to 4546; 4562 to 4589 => 1.12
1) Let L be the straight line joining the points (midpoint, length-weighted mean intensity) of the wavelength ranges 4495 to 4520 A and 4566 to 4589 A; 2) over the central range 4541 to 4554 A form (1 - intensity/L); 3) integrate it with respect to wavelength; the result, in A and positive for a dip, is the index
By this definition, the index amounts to 0.8 A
